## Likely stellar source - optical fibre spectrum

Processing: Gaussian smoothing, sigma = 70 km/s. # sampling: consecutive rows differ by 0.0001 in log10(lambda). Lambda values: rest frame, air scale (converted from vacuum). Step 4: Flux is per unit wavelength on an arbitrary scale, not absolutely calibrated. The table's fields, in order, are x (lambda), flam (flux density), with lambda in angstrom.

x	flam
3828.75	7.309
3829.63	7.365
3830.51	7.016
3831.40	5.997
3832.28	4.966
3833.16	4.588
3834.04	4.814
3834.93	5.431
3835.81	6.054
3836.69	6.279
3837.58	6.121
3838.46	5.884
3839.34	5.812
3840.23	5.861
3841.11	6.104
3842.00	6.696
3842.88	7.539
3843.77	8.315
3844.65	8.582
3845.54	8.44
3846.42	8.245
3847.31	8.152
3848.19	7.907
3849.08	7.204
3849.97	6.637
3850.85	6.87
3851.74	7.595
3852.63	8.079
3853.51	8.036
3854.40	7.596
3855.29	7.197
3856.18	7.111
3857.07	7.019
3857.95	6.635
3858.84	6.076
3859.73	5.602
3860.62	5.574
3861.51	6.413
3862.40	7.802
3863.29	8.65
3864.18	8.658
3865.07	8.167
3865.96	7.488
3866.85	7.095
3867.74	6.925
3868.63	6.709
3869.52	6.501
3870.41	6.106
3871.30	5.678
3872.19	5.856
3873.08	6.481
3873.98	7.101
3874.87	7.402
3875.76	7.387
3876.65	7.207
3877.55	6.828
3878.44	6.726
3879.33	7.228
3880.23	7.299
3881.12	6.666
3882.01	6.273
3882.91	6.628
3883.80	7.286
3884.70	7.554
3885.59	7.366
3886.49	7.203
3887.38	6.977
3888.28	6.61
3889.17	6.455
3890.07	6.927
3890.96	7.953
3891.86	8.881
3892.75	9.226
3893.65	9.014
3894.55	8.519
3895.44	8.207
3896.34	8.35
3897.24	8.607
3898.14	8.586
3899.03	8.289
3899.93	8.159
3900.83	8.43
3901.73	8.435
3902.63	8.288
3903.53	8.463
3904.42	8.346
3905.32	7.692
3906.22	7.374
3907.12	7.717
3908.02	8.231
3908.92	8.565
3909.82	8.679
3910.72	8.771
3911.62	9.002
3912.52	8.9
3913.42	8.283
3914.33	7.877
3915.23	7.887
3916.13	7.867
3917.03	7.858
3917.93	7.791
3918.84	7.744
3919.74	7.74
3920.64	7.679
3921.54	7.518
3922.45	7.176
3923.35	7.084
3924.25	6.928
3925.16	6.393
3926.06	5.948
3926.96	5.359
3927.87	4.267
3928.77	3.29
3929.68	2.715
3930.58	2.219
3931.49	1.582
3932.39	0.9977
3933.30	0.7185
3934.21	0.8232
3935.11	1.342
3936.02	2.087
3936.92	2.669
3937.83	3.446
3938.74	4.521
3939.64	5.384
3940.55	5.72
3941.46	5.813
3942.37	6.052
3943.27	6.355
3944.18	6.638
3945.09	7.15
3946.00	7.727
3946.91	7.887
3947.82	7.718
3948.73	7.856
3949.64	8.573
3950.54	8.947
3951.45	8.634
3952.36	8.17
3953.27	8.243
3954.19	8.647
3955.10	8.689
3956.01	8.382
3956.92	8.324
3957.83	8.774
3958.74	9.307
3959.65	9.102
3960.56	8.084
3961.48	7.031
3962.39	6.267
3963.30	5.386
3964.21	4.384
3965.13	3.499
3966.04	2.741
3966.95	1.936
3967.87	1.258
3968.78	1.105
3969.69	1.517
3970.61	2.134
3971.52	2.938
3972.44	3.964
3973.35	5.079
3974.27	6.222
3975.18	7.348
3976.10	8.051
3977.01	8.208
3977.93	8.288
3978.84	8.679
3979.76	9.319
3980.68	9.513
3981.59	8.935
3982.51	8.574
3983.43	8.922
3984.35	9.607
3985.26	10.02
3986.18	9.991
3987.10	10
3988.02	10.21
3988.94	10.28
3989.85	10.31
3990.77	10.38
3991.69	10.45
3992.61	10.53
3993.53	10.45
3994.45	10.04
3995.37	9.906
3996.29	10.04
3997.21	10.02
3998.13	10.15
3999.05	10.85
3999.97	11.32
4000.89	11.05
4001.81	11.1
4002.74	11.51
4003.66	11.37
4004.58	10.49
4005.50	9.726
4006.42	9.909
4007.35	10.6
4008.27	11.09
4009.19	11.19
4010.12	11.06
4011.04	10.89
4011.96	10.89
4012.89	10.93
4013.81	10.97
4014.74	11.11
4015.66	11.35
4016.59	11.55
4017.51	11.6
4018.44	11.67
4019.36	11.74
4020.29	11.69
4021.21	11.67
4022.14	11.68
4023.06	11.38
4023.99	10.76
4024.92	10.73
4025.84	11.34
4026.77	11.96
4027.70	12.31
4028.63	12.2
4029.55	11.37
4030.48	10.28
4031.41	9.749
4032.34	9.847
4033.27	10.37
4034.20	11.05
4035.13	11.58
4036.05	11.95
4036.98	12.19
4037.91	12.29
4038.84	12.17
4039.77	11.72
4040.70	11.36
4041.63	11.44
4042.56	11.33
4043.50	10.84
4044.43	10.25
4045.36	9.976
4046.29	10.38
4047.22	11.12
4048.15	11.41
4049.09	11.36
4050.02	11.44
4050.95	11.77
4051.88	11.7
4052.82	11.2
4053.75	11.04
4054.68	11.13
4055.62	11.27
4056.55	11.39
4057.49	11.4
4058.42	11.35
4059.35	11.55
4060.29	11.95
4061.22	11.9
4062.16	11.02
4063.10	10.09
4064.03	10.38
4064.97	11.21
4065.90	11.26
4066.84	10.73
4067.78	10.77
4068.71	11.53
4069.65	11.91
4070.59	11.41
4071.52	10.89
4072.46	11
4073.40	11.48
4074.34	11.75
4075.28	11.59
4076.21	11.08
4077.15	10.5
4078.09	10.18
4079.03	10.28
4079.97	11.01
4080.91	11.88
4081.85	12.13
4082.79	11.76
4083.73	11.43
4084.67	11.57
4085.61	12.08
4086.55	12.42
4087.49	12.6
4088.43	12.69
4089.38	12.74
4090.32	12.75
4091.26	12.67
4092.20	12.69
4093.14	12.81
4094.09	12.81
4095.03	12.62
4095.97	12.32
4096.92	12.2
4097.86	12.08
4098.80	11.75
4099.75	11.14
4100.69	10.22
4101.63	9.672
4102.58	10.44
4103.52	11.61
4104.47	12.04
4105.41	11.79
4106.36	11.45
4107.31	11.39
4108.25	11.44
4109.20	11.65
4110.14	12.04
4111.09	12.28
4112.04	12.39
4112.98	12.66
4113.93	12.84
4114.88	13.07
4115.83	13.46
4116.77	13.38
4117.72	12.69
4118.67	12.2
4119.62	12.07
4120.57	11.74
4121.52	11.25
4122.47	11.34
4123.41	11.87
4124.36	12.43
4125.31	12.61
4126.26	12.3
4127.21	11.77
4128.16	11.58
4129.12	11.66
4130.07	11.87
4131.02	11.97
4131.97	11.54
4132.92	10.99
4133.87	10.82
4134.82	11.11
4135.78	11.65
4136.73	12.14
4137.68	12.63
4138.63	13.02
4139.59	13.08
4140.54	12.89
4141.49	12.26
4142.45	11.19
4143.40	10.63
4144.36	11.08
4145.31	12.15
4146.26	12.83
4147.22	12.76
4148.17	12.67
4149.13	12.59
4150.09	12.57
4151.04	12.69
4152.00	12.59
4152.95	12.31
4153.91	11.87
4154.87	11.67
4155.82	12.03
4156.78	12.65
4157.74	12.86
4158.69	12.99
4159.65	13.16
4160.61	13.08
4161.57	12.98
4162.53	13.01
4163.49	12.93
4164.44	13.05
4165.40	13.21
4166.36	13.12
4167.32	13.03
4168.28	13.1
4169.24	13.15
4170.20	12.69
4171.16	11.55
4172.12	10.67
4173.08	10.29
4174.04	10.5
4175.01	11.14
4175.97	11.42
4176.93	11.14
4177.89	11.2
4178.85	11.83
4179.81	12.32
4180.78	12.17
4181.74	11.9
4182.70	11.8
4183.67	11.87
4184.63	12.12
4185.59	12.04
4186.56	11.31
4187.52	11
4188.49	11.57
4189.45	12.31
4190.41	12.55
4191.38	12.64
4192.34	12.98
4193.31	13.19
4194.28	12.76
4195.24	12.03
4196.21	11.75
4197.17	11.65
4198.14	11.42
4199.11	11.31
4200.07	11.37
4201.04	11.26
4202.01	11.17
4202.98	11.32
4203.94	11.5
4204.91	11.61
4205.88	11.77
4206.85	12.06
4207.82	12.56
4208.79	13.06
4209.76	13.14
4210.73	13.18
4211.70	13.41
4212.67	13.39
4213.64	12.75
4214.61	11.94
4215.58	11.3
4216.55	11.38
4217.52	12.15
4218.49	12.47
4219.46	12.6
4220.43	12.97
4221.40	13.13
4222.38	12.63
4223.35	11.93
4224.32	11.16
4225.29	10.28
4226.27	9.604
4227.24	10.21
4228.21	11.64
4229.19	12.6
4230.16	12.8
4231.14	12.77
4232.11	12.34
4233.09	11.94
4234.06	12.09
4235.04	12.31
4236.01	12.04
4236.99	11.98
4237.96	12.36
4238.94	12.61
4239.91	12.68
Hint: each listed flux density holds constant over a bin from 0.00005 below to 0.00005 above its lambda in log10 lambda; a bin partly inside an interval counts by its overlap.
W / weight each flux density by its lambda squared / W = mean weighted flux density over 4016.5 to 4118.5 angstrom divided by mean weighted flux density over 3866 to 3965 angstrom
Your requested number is 1.8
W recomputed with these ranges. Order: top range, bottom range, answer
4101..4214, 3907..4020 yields 1.72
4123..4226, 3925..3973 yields 2.58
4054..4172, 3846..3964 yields 1.90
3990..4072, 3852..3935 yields 1.70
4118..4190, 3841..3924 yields 1.83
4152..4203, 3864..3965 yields 1.99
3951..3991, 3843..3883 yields 1.06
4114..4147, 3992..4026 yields 1.17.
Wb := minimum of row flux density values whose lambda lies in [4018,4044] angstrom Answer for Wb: 9.749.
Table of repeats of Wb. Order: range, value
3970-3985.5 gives 2.134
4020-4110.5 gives 9.672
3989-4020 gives 9.726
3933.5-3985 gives 0.8232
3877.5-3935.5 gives 0.7185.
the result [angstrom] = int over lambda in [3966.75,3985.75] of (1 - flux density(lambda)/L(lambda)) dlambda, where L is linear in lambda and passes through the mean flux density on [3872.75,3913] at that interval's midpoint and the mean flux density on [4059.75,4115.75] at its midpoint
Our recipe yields 6.3 angstrom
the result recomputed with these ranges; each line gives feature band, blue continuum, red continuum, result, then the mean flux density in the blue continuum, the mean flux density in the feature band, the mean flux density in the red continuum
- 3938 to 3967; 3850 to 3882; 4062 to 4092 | 6.12 angstrom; 7.01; 6.97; 11.5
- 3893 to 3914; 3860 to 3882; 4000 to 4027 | -1.26 angstrom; 6.97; 8.39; 11.1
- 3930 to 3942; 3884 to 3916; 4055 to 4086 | 8.06 angstrom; 8.1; 2.89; 11.3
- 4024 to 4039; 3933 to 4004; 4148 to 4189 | -4.10 angstrom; 7.36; 11.3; 12.2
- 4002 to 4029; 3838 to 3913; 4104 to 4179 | -3.48 angstrom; 7.47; 11.2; 12.2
